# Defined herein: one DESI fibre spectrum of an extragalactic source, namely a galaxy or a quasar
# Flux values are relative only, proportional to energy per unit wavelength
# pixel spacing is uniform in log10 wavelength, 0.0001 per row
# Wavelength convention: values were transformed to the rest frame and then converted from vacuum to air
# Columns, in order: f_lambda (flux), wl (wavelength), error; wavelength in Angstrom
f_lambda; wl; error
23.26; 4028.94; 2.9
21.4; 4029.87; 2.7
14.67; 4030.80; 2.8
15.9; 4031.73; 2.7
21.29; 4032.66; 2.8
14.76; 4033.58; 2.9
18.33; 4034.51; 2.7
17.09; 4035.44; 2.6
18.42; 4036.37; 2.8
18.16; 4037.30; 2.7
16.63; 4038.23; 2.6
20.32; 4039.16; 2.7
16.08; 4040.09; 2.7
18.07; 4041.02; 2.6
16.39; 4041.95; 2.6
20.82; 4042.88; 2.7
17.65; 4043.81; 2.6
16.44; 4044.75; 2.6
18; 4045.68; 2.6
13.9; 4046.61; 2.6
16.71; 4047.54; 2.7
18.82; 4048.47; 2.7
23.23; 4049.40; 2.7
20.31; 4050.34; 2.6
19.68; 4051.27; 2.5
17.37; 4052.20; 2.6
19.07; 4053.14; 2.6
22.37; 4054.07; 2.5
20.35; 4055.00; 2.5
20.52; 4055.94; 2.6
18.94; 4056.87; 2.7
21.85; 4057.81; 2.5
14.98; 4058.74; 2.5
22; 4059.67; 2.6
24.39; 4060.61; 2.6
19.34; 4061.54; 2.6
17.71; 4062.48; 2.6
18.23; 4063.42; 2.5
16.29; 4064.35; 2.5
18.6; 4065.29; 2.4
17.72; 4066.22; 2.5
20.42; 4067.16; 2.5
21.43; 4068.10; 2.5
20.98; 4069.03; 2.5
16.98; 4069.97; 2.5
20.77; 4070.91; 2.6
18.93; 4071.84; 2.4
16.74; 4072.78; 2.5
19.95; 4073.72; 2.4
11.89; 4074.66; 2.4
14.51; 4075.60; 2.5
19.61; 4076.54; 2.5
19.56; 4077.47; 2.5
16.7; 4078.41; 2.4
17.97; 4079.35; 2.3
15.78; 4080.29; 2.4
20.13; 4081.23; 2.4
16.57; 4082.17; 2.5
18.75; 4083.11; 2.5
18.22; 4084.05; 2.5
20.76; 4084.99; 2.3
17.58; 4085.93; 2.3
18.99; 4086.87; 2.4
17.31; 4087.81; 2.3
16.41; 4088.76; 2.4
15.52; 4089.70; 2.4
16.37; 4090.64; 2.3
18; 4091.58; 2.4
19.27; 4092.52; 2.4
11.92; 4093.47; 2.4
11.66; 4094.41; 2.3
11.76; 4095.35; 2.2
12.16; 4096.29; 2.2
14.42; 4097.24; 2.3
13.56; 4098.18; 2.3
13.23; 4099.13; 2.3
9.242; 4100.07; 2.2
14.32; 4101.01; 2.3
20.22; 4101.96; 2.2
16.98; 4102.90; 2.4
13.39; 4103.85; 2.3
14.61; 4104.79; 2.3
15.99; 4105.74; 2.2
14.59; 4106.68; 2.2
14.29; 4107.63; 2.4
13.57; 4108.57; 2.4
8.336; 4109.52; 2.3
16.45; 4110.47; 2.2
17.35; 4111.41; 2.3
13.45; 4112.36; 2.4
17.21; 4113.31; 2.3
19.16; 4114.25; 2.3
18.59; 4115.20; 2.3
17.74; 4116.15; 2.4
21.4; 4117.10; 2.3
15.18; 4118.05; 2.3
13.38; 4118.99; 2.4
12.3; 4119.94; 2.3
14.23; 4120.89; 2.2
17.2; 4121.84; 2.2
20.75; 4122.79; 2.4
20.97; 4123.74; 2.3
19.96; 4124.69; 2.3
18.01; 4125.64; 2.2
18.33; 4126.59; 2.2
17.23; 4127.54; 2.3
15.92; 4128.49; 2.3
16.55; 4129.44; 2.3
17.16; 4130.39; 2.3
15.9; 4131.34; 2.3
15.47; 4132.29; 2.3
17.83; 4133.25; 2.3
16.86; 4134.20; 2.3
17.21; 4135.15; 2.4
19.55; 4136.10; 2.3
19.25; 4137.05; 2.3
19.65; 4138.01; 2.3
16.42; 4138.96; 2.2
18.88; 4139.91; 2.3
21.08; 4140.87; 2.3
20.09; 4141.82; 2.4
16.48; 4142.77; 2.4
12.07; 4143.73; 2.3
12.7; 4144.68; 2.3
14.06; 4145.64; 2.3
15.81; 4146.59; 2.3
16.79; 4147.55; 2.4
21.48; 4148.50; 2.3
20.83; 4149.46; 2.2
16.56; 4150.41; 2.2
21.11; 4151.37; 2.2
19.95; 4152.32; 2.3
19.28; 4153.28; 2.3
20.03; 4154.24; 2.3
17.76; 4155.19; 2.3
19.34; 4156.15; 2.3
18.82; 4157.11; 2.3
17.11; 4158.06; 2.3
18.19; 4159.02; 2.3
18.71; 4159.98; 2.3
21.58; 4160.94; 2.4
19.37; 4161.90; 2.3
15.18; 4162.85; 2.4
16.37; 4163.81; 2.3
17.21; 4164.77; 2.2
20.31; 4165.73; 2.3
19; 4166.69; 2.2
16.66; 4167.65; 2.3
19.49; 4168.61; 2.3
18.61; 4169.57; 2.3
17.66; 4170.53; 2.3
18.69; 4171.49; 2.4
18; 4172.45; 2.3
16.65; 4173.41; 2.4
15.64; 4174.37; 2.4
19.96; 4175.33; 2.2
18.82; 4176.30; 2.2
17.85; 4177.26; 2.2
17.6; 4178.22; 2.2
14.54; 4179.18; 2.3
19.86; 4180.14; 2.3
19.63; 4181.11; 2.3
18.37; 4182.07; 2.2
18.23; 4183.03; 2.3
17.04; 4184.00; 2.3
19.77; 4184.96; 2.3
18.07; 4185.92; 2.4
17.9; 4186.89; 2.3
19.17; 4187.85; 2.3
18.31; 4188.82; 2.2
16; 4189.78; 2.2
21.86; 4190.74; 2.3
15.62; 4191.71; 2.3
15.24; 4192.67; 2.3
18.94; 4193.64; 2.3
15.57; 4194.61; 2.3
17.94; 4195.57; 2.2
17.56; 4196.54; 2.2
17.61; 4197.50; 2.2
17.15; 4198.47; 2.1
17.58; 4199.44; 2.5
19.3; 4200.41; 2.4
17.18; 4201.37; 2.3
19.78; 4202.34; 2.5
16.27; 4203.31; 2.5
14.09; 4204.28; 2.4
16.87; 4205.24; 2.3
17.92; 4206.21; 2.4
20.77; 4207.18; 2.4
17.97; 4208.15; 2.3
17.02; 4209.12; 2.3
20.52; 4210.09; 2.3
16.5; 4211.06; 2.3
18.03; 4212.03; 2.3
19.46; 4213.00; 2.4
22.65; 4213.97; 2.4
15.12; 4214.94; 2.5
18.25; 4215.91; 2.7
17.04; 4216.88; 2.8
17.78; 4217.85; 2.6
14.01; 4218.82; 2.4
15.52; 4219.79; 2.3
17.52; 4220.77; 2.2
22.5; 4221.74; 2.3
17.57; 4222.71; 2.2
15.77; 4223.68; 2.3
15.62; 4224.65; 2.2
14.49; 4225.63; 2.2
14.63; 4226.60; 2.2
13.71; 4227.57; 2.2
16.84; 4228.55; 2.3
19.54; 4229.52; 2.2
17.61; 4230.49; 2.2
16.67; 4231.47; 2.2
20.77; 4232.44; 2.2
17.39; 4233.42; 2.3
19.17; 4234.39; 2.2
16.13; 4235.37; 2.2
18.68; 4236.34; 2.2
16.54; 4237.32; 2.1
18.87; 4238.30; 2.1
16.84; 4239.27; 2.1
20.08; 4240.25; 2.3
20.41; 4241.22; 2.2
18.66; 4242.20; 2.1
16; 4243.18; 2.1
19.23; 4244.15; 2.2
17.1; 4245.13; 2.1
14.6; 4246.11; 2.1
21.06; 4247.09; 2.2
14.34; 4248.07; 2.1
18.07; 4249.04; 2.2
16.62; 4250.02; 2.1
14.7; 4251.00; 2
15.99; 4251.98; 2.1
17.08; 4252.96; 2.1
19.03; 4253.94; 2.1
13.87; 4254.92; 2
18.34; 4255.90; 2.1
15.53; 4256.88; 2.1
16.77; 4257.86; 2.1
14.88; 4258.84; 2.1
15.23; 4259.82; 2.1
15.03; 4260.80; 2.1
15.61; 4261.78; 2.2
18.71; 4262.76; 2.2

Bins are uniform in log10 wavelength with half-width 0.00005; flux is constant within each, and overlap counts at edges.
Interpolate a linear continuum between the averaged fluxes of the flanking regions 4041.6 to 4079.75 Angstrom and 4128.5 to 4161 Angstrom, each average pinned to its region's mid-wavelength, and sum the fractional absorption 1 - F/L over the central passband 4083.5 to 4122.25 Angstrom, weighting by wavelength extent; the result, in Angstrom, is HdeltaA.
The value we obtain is 5.9 Angstrom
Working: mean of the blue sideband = 18.7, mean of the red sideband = 17.9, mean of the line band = 15.5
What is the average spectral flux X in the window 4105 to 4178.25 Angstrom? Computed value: 17.5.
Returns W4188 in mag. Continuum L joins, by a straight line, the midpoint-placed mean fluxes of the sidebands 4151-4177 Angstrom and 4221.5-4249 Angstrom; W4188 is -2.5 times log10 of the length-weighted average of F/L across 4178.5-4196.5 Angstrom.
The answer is 0.02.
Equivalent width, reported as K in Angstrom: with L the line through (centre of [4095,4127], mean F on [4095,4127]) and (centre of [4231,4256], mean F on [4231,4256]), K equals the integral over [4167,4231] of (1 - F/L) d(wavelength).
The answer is -2.89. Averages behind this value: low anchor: 15.7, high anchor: 17.5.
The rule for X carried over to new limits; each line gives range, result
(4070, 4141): 16.6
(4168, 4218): 17.9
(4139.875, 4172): 18.1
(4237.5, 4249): 17.9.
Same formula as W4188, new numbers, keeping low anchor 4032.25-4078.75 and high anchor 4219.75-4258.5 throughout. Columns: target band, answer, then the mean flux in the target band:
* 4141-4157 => 0.00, 17.9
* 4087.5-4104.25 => 0.23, 14.7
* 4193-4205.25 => 0.01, 17.4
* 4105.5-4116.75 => 0.17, 15.6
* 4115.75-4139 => 0.04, 17.4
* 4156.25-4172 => -0.03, 18.3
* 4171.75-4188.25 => -0.02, 18.1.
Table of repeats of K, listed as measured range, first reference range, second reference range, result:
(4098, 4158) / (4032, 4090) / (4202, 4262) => 3.6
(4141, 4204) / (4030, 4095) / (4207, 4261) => -1.2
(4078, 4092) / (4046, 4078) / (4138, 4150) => 0.6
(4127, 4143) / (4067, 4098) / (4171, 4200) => -0.2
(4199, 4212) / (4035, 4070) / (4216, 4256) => -0.2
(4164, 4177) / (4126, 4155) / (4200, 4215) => -0.2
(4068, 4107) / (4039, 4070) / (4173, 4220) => 4.7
